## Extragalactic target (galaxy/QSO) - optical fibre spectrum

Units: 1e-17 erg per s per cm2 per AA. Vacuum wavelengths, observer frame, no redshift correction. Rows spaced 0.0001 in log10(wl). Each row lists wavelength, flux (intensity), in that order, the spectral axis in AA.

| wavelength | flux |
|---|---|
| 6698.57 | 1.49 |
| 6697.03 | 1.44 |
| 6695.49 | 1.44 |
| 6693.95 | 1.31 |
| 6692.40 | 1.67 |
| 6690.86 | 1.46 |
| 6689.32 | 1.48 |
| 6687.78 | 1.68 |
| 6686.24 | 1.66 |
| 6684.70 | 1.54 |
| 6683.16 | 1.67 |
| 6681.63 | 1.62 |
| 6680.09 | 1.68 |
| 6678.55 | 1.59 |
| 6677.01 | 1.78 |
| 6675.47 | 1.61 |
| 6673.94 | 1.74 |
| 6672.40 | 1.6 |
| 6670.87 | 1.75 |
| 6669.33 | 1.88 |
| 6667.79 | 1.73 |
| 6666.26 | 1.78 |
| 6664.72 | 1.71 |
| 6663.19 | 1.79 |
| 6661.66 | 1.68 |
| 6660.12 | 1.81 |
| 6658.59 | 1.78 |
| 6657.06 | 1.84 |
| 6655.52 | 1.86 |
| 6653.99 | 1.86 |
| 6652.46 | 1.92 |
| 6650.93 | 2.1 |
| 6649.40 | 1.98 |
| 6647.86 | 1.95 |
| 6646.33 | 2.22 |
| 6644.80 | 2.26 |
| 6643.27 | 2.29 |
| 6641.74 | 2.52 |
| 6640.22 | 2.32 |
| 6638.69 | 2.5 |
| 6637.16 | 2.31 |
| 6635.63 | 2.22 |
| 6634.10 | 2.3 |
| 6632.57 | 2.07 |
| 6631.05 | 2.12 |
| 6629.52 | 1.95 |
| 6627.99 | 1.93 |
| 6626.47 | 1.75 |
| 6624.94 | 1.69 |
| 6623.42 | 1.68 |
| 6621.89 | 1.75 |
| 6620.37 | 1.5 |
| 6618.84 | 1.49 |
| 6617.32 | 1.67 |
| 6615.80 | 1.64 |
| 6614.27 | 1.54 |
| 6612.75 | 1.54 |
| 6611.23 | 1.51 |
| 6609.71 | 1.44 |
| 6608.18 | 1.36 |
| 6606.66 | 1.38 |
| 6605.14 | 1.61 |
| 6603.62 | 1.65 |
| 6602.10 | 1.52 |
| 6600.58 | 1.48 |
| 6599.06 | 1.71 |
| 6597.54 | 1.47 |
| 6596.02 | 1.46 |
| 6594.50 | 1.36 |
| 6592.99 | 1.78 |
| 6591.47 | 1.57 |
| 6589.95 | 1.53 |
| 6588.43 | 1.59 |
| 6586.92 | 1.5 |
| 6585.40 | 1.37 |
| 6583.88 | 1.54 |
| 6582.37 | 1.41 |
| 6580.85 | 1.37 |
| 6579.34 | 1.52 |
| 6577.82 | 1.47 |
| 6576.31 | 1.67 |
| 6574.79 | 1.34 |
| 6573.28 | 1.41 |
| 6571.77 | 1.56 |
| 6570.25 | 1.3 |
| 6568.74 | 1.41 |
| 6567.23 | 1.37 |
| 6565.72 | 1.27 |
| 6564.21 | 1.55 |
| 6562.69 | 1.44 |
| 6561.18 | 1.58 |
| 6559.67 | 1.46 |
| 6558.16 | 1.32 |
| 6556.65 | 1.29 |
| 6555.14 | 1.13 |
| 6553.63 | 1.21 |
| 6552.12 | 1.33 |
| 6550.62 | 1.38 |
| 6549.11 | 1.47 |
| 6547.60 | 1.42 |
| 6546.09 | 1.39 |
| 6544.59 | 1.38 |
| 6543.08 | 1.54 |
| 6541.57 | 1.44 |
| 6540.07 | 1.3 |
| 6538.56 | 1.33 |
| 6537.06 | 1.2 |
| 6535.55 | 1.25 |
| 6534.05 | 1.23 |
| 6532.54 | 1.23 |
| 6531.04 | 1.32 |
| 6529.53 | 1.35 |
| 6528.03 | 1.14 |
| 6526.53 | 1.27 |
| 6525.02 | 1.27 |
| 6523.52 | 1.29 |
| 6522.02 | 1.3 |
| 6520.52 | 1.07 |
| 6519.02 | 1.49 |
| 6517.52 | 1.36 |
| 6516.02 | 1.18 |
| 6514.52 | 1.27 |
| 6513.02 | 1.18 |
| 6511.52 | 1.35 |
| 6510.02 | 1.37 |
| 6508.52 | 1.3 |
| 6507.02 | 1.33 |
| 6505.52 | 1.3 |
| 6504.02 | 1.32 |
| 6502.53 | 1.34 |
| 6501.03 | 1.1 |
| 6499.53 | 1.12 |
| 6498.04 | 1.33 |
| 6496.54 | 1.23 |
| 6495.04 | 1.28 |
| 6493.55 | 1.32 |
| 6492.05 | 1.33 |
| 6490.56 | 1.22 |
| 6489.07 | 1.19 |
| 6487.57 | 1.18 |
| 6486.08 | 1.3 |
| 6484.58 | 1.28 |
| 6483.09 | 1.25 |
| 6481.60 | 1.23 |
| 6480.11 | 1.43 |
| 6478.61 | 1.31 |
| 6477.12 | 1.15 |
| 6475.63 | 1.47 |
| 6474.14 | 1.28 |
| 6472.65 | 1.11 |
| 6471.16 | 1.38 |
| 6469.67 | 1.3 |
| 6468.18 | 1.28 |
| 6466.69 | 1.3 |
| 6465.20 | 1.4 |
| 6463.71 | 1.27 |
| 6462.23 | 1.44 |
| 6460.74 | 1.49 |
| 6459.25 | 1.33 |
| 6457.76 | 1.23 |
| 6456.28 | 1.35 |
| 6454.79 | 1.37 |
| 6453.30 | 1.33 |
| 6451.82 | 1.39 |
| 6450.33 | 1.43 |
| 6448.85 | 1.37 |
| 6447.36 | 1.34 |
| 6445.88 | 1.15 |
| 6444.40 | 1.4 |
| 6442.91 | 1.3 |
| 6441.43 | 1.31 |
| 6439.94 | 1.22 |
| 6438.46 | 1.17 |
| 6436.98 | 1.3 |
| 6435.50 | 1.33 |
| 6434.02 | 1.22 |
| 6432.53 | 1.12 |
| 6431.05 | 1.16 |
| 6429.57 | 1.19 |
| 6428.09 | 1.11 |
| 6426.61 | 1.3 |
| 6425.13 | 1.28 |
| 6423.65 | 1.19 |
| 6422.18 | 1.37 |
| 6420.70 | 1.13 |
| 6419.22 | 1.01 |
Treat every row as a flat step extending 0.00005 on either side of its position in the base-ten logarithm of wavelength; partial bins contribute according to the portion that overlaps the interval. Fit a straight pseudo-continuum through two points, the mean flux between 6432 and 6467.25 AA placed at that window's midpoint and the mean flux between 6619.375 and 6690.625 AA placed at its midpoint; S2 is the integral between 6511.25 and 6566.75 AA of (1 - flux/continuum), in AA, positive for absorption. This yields 8.39 AA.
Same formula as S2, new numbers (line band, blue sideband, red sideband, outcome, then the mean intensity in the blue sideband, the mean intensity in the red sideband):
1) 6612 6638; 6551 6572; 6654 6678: -3.7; 1.37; 1.76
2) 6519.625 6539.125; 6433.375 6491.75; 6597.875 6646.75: 3.5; 1.3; 1.84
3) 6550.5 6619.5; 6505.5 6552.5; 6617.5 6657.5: 8.3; 1.31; 2.01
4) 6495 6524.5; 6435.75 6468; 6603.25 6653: 4.6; 1.33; 1.89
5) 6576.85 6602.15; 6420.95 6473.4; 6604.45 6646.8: 3.6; 1.29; 1.88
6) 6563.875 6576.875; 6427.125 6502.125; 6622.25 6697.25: 1.4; 1.28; 1.85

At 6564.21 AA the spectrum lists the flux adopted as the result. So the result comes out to 1.55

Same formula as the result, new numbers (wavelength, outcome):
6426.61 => 1.3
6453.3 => 1.33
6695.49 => 1.44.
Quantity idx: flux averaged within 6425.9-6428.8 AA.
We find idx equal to 1.2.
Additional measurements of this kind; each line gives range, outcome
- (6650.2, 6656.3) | 1.93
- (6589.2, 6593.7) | 1.62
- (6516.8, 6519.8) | 1.42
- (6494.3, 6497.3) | 1.25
